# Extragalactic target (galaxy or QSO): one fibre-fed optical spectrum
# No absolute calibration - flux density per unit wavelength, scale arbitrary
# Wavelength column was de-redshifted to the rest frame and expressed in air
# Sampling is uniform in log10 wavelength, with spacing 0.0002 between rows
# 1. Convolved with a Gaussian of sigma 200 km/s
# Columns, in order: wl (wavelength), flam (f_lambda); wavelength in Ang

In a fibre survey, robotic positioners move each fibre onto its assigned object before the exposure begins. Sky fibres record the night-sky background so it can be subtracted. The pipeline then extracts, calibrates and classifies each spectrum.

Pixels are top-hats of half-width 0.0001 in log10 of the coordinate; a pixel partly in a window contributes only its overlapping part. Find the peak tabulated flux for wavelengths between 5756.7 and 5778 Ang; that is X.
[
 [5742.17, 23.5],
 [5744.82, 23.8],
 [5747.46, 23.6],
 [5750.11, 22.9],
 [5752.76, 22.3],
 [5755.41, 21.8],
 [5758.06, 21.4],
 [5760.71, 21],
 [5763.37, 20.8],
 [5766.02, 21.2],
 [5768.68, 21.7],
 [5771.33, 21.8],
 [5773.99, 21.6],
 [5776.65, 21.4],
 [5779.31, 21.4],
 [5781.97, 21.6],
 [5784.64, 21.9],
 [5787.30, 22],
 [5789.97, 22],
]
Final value 21.8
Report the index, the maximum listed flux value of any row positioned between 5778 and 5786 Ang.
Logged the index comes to 21.9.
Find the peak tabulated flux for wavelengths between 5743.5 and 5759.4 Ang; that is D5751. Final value 23.8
